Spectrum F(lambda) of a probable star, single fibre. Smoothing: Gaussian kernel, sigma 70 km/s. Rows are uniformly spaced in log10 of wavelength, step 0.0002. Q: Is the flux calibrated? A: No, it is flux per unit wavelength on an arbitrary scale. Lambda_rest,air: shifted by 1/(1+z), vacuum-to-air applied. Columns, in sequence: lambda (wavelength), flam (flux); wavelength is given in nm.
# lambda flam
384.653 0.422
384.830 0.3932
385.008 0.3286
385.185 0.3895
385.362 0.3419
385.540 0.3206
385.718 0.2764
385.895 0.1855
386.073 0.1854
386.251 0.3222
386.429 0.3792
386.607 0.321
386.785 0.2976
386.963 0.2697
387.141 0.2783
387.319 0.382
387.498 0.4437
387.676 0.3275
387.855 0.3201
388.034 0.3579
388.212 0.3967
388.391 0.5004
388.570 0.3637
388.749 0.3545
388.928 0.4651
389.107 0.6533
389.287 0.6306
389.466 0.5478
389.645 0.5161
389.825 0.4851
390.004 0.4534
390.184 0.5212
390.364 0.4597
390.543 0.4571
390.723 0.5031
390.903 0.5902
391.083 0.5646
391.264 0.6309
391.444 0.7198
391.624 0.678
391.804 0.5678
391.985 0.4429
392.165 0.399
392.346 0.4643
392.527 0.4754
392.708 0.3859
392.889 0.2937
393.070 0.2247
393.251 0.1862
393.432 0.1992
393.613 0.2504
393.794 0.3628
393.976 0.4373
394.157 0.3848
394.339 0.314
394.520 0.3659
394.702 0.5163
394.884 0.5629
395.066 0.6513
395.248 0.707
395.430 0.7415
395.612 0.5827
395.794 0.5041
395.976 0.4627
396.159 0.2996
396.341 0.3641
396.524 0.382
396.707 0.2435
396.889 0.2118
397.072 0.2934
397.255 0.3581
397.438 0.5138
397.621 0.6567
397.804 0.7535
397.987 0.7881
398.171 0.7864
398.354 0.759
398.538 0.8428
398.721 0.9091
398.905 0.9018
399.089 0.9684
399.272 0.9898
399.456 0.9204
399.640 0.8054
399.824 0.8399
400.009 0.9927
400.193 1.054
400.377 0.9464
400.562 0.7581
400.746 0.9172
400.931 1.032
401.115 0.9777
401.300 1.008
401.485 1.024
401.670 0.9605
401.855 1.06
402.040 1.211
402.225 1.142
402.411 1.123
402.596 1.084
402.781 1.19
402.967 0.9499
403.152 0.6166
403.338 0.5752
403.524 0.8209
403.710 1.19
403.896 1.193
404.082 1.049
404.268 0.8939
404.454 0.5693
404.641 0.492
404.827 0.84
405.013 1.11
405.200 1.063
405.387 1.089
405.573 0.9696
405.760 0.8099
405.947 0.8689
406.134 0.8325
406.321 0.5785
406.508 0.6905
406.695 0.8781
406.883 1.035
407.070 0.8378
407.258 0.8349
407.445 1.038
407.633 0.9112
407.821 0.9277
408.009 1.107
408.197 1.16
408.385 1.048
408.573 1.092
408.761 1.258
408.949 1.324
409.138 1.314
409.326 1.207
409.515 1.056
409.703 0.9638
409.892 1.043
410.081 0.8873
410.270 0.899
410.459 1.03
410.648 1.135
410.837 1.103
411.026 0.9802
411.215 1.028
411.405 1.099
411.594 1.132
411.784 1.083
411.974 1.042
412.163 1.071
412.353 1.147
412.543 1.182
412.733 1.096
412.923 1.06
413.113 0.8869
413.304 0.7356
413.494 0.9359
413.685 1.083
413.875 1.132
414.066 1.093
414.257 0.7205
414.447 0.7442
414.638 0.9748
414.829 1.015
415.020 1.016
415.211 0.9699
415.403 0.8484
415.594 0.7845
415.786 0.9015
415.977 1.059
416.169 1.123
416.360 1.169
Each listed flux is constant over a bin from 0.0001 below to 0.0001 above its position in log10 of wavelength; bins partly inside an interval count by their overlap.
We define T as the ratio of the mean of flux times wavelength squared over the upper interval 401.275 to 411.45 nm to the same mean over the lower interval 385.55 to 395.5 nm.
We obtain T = 2.5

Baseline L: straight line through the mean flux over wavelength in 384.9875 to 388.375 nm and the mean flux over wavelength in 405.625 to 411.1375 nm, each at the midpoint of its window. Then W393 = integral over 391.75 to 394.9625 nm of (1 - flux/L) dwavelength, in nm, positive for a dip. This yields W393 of 0.93 nm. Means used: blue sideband 0.326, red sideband 0.995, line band 0.377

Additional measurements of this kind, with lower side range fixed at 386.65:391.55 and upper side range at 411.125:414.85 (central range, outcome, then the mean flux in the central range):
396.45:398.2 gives 0.44 nm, 0.49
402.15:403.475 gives -0.29 nm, 0.947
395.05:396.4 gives 0.17 nm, 0.537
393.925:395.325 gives 0.24 nm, 0.492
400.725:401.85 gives -0.38 nm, 0.997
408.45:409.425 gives -0.33 nm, 1.23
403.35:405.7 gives -0.31 nm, 0.926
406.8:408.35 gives -0.17 nm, 0.984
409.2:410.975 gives -0.18 nm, 1.04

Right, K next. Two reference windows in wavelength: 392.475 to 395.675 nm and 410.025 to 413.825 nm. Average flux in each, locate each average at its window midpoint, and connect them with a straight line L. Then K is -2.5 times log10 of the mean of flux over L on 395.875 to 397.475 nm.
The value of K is 0.43 mag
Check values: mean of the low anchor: 0.423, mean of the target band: 0.343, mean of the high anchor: 1.03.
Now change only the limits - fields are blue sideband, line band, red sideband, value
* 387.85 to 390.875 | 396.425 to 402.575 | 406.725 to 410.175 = -0.041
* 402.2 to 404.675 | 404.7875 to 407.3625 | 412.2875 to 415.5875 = 0.055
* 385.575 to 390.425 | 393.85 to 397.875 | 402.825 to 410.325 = 0.326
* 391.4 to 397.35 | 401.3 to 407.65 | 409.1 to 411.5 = -0.148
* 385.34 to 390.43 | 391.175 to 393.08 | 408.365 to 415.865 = 0.019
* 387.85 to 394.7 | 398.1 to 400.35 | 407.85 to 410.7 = -0.220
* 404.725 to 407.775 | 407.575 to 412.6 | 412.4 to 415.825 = -0.169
